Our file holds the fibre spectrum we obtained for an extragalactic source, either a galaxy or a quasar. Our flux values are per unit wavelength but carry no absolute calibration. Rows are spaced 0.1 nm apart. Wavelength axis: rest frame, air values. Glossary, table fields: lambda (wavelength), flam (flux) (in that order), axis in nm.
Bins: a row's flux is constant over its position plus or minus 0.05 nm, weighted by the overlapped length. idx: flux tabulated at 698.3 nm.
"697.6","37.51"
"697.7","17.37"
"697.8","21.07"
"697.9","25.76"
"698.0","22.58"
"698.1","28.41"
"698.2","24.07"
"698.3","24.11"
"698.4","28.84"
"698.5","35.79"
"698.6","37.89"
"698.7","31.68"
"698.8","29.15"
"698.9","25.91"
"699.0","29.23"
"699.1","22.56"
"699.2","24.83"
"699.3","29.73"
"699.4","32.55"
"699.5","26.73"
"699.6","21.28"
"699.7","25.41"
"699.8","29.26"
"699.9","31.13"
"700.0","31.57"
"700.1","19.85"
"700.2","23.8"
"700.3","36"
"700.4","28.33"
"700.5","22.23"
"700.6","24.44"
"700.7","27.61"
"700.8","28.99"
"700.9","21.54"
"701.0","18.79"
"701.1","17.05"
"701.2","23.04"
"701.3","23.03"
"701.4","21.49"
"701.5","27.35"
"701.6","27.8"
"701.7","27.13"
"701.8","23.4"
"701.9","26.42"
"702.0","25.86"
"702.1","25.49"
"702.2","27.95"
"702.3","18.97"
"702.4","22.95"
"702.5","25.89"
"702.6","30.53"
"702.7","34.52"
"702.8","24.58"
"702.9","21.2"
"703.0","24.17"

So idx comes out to 24.11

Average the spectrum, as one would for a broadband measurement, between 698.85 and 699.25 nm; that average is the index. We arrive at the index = 25.6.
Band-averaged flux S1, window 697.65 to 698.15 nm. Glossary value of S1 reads 23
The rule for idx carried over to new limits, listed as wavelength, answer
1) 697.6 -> 37.51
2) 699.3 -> 29.73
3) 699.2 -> 24.83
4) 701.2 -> 23.04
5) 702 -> 25.86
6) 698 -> 22.58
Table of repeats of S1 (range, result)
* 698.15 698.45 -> 25.7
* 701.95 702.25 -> 26.4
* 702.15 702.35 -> 23.5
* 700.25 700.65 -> 27.7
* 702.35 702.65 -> 26.5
